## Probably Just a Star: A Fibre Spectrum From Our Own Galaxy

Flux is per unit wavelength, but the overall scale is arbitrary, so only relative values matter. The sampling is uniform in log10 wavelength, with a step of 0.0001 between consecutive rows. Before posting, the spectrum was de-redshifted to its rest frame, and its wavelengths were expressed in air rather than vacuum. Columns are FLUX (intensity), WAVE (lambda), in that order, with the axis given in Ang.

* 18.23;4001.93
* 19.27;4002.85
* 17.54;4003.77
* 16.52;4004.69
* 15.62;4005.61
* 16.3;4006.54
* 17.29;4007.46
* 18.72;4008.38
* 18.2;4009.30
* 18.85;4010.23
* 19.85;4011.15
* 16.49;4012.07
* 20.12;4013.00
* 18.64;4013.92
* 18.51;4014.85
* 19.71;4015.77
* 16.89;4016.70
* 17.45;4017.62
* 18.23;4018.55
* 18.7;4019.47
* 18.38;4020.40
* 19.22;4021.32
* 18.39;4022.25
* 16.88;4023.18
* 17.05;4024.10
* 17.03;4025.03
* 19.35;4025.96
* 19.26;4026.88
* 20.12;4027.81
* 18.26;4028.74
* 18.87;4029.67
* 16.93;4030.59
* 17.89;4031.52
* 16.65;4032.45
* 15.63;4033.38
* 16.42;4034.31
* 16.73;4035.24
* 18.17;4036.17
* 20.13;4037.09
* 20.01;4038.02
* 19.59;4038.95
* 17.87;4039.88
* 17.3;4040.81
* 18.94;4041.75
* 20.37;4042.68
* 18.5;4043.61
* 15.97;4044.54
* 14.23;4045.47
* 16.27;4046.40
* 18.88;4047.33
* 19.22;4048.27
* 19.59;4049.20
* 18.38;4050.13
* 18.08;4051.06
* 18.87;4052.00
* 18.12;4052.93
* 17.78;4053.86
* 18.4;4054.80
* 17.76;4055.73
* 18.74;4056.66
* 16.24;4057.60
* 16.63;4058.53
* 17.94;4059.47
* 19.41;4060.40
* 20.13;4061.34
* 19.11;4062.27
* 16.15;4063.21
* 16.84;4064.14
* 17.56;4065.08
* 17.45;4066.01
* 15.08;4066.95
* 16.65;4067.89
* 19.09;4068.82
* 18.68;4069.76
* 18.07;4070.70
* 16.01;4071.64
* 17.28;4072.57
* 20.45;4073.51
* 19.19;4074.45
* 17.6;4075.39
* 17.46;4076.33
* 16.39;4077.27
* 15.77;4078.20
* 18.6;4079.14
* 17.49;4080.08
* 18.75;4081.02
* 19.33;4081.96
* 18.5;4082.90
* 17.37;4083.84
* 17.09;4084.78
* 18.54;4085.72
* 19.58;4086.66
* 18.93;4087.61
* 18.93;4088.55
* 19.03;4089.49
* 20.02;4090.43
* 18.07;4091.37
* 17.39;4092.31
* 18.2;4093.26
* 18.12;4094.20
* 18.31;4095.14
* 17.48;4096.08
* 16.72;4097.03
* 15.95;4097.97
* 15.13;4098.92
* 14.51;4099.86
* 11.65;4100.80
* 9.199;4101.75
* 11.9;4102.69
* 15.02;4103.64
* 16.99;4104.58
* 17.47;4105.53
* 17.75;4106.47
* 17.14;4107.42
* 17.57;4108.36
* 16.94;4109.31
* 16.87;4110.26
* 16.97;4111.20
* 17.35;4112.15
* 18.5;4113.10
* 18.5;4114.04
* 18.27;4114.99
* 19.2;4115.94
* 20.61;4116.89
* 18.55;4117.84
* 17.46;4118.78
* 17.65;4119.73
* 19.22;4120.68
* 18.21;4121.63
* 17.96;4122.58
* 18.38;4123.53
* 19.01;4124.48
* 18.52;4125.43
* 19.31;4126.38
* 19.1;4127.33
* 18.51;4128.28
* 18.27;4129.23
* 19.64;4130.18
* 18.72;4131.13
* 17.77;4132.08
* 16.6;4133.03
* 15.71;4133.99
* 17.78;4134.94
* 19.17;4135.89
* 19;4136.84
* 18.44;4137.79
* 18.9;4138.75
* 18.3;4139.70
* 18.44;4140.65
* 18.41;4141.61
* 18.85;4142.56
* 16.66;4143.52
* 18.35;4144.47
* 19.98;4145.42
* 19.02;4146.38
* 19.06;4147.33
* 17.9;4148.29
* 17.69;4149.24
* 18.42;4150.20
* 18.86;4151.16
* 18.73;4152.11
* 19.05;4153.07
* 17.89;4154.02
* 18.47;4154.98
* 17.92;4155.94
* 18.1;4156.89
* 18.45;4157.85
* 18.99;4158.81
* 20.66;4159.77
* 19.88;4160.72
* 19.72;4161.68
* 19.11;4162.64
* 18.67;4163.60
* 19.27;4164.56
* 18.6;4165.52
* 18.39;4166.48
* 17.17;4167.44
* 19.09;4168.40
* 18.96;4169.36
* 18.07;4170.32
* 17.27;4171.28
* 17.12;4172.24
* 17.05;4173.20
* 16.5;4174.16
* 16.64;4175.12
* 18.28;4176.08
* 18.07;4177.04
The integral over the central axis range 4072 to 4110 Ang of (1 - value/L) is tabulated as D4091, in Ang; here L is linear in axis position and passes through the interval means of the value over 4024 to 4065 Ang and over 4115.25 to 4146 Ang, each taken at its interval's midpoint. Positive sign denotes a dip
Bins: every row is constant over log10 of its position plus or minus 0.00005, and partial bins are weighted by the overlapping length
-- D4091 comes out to 2.2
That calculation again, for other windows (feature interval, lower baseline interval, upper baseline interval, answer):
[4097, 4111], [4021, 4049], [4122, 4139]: 2.22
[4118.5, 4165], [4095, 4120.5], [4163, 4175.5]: -3.15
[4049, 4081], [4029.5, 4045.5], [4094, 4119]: -0.85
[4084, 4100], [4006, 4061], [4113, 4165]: 0.47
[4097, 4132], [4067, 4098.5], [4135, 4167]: 1.99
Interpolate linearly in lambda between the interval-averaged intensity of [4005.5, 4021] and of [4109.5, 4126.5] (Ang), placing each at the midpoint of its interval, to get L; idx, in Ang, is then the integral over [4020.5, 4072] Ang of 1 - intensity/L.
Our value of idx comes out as 0.8 Ang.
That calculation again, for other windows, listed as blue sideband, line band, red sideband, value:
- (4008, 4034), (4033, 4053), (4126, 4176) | 0.2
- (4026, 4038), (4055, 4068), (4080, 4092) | 0.5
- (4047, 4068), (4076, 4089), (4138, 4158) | 0.0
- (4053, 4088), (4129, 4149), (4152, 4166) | 0.4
